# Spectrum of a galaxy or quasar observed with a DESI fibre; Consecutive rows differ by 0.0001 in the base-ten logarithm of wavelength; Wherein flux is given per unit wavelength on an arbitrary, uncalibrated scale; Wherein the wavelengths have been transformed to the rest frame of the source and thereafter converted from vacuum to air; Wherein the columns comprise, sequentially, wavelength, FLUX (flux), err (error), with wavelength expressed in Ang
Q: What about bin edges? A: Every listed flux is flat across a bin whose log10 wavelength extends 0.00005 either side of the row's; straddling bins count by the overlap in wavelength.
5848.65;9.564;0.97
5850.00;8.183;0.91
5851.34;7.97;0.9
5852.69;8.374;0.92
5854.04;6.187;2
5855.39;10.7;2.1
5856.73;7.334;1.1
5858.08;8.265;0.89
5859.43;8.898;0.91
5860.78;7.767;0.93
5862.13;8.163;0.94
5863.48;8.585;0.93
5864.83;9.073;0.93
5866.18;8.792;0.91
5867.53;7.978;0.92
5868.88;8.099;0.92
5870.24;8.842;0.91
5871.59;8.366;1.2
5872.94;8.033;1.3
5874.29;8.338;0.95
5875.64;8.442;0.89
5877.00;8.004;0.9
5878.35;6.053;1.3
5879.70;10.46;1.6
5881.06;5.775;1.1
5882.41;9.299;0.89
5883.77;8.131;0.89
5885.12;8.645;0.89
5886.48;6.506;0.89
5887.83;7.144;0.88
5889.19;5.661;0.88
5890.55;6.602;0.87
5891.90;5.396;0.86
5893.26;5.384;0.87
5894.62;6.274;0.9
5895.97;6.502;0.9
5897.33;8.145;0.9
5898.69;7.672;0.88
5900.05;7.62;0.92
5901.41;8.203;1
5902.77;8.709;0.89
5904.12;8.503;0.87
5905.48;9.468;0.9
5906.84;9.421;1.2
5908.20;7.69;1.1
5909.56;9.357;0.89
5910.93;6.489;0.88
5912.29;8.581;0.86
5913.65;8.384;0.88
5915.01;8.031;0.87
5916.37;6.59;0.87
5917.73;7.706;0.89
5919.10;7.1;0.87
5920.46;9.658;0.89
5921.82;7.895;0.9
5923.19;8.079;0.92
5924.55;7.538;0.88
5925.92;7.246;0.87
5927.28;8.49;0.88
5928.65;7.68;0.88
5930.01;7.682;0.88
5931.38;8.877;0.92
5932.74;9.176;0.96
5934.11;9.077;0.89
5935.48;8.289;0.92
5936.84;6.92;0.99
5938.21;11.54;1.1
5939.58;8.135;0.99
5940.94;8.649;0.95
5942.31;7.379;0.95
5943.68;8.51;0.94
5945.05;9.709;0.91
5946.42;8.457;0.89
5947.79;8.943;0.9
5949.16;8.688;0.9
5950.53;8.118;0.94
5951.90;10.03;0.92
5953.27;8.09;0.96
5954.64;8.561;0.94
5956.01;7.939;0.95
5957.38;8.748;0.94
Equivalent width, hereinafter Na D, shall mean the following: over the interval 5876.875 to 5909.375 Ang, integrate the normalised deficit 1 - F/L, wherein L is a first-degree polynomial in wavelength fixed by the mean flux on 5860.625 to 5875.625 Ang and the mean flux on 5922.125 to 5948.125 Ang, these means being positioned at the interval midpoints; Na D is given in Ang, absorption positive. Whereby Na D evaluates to 3.2 Ang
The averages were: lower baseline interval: 8.39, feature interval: 7.57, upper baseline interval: 8.42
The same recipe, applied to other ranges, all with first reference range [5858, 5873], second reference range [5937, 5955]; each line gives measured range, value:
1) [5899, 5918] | 0.9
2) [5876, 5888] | 0.9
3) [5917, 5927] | 0.9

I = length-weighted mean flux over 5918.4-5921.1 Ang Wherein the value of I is 8.34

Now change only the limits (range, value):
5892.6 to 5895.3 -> 5.84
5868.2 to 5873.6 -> 8.33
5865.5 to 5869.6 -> 8.28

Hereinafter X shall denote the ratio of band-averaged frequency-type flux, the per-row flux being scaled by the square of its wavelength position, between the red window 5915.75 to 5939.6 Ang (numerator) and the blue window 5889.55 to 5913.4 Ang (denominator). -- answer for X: 1.08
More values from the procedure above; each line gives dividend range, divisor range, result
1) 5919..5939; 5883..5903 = 1.20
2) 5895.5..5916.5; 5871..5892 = 1.08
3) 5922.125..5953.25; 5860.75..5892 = 1.10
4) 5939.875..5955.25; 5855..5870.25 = 1.05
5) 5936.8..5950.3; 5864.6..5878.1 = 1.08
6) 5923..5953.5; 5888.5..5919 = 1.14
